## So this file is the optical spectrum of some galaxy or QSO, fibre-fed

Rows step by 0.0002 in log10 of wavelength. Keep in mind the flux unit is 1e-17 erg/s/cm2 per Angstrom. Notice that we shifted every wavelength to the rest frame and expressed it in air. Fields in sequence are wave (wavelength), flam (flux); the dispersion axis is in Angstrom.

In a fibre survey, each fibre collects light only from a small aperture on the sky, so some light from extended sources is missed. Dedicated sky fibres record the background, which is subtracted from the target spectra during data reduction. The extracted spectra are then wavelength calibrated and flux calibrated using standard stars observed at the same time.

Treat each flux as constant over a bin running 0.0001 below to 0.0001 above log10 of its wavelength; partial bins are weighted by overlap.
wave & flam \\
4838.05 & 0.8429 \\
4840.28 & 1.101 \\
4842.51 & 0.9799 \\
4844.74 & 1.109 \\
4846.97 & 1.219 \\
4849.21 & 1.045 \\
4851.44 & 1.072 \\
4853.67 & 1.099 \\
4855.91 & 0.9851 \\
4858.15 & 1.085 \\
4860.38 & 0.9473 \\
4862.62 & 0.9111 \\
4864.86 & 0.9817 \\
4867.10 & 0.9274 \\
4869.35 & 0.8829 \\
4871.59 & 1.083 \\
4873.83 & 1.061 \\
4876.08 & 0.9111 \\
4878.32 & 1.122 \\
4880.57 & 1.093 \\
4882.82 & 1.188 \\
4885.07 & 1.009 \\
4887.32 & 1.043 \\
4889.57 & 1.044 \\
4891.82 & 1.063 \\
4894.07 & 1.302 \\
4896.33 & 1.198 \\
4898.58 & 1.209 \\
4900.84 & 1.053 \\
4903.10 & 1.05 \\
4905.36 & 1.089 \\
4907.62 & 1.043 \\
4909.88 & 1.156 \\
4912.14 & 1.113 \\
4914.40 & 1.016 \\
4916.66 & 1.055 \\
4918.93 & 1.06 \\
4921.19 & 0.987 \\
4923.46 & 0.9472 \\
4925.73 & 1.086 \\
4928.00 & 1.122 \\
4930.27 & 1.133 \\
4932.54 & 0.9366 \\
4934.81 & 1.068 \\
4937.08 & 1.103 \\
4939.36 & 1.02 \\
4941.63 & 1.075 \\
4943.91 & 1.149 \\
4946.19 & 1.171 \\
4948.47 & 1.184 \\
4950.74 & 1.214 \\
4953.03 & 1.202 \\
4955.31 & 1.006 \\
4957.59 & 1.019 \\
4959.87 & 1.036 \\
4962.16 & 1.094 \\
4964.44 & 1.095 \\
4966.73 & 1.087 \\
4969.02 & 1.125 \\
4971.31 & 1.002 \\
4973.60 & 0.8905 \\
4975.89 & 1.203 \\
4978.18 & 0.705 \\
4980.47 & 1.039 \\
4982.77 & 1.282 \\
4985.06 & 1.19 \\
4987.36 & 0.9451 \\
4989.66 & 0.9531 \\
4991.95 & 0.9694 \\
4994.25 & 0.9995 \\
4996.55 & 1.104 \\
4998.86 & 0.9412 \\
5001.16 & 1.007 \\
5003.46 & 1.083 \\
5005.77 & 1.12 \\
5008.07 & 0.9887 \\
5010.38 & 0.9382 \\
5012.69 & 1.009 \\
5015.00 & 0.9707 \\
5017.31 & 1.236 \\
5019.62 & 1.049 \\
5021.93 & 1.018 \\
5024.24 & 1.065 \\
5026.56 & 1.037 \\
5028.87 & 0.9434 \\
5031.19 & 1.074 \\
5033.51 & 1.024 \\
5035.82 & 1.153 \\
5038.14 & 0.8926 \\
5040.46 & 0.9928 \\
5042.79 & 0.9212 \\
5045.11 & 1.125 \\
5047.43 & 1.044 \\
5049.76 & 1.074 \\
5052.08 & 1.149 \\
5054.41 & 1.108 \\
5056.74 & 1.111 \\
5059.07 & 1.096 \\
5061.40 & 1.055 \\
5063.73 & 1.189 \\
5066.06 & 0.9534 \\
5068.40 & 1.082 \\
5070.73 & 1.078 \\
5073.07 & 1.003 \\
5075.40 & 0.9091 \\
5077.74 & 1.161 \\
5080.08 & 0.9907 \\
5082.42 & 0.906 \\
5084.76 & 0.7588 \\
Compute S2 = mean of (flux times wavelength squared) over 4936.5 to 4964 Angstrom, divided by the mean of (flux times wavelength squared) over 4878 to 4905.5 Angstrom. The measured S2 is 1.02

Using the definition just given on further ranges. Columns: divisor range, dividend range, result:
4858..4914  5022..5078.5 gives 1.06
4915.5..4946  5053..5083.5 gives 1.05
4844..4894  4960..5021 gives 1.04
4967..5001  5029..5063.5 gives 1.06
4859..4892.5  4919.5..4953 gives 1.10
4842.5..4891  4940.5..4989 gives 1.08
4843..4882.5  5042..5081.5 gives 1.11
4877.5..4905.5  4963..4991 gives 0.97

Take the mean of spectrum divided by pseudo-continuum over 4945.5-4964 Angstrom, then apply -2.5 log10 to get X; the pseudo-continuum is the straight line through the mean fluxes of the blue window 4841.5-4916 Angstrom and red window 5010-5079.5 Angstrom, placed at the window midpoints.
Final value -0.057 mag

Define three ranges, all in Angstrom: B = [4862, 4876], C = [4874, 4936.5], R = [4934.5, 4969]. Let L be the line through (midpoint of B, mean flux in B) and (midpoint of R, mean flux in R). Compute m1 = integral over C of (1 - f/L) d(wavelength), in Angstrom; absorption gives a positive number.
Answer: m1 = -3.01 Angstrom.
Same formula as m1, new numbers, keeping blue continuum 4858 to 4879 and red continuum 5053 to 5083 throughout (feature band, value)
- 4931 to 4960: -2.37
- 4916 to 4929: -0.50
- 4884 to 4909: -2.69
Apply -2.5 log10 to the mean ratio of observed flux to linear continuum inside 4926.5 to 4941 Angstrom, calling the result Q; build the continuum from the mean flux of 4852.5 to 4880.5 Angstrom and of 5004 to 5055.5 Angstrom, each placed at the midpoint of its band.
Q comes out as -0.05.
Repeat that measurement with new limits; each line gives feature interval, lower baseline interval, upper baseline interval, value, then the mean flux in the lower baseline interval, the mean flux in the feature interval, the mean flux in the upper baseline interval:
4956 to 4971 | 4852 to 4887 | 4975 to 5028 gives -0.040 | 1.02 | 1.07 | 1.04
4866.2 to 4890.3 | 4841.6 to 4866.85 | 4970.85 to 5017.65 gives 0.000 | 1.04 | 1.03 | 1.02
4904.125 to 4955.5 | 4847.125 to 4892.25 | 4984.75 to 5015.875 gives -0.066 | 1.03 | 1.09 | 1.01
